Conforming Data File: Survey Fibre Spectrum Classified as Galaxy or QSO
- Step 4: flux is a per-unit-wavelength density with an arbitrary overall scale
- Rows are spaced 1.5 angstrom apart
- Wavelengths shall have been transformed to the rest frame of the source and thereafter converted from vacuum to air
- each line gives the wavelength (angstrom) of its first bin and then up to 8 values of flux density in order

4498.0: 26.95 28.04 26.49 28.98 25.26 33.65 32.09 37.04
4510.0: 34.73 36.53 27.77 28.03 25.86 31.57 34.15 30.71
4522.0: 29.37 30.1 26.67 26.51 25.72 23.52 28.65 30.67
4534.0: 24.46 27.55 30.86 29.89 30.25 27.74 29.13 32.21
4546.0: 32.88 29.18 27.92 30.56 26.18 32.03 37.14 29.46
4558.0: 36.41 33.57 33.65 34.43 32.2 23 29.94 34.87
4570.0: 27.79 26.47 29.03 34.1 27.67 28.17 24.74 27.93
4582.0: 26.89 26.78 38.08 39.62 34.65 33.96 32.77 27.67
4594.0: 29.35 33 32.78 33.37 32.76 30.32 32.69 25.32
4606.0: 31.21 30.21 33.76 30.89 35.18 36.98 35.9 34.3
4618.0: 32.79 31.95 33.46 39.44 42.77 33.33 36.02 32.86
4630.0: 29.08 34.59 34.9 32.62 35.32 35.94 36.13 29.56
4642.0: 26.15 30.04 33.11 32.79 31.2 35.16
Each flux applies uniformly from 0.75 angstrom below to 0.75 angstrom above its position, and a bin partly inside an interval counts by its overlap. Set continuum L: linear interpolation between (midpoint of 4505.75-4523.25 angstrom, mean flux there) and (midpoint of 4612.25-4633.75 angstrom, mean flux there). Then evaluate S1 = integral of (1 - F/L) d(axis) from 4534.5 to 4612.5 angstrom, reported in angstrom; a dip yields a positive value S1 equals 5.9 angstrom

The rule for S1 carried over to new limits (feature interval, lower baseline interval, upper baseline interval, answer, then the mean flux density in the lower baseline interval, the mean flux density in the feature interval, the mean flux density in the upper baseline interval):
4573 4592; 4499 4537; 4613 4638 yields 0.88 angstrom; 29.4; 31.1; 34.8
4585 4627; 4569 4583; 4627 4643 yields -4.05 angstrom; 28.2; 33.5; 32.8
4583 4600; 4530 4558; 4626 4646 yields -0.86 angstrom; 29.9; 33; 32.8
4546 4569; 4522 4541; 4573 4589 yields -1.49 angstrom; 28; 31.4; 30.8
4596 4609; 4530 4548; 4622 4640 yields 0.80 angstrom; 29.4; 31.3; 35.1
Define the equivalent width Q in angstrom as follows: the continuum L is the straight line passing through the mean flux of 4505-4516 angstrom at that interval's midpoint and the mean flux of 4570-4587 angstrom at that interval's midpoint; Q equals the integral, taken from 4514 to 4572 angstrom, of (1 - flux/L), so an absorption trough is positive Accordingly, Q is 2.3 angstrom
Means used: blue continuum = 32.3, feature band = 29.8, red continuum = 29.7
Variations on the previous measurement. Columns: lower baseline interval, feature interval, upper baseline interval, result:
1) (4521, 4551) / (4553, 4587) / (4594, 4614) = -0.7 angstrom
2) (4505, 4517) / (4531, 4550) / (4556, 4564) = 2.0 angstrom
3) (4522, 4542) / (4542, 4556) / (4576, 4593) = -0.9 angstrom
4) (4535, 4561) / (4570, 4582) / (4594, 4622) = 1.3 angstrom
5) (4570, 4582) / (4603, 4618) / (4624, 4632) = -0.3 angstrom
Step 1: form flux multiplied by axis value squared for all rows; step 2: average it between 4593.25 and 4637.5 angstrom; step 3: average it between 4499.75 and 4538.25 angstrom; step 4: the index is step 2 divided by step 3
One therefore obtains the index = 1.18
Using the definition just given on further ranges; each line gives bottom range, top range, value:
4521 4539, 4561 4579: 1.09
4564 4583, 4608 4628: 1.25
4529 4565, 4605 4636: 1.16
